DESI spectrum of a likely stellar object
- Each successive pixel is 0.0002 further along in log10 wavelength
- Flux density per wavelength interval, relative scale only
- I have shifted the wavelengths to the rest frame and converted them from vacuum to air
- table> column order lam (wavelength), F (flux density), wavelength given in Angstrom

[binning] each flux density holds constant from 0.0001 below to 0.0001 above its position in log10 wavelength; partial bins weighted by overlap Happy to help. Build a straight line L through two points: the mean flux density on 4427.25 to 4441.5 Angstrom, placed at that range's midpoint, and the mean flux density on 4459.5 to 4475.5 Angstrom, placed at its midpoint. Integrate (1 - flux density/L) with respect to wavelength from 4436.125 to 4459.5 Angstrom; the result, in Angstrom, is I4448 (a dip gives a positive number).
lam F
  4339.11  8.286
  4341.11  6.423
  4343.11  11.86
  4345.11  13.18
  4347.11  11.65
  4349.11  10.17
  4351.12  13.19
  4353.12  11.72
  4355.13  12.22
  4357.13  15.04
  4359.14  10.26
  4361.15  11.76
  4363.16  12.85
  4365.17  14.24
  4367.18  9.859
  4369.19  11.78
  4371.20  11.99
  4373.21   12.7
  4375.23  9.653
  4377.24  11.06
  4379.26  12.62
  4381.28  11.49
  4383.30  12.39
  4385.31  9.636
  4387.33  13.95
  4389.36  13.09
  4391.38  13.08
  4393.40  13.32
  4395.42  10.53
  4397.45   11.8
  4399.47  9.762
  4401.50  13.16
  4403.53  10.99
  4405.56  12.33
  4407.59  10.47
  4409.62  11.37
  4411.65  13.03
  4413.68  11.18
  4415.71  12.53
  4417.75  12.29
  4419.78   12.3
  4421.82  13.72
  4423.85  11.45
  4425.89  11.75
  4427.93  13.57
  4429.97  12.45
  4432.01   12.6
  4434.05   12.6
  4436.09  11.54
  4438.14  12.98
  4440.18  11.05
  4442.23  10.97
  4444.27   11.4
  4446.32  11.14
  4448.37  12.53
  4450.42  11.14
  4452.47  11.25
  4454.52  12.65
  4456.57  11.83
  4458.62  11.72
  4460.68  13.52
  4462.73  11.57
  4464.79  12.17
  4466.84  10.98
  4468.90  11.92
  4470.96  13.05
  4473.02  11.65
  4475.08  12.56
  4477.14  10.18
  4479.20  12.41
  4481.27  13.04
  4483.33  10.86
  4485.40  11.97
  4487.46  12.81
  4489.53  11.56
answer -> 1.1 Angstrom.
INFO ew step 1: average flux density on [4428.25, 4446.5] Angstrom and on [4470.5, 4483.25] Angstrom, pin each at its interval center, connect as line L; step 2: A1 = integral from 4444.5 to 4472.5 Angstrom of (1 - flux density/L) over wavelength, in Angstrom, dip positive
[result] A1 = 0.1 Angstrom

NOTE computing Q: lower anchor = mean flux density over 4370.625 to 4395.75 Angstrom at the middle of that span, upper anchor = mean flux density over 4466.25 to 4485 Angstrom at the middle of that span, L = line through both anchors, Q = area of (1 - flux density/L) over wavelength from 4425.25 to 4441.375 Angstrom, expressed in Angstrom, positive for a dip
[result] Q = -0.5 Angstrom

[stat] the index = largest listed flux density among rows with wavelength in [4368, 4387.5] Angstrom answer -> 13.95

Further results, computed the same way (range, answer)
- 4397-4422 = 13.72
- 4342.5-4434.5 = 15.04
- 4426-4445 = 13.57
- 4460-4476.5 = 13.52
